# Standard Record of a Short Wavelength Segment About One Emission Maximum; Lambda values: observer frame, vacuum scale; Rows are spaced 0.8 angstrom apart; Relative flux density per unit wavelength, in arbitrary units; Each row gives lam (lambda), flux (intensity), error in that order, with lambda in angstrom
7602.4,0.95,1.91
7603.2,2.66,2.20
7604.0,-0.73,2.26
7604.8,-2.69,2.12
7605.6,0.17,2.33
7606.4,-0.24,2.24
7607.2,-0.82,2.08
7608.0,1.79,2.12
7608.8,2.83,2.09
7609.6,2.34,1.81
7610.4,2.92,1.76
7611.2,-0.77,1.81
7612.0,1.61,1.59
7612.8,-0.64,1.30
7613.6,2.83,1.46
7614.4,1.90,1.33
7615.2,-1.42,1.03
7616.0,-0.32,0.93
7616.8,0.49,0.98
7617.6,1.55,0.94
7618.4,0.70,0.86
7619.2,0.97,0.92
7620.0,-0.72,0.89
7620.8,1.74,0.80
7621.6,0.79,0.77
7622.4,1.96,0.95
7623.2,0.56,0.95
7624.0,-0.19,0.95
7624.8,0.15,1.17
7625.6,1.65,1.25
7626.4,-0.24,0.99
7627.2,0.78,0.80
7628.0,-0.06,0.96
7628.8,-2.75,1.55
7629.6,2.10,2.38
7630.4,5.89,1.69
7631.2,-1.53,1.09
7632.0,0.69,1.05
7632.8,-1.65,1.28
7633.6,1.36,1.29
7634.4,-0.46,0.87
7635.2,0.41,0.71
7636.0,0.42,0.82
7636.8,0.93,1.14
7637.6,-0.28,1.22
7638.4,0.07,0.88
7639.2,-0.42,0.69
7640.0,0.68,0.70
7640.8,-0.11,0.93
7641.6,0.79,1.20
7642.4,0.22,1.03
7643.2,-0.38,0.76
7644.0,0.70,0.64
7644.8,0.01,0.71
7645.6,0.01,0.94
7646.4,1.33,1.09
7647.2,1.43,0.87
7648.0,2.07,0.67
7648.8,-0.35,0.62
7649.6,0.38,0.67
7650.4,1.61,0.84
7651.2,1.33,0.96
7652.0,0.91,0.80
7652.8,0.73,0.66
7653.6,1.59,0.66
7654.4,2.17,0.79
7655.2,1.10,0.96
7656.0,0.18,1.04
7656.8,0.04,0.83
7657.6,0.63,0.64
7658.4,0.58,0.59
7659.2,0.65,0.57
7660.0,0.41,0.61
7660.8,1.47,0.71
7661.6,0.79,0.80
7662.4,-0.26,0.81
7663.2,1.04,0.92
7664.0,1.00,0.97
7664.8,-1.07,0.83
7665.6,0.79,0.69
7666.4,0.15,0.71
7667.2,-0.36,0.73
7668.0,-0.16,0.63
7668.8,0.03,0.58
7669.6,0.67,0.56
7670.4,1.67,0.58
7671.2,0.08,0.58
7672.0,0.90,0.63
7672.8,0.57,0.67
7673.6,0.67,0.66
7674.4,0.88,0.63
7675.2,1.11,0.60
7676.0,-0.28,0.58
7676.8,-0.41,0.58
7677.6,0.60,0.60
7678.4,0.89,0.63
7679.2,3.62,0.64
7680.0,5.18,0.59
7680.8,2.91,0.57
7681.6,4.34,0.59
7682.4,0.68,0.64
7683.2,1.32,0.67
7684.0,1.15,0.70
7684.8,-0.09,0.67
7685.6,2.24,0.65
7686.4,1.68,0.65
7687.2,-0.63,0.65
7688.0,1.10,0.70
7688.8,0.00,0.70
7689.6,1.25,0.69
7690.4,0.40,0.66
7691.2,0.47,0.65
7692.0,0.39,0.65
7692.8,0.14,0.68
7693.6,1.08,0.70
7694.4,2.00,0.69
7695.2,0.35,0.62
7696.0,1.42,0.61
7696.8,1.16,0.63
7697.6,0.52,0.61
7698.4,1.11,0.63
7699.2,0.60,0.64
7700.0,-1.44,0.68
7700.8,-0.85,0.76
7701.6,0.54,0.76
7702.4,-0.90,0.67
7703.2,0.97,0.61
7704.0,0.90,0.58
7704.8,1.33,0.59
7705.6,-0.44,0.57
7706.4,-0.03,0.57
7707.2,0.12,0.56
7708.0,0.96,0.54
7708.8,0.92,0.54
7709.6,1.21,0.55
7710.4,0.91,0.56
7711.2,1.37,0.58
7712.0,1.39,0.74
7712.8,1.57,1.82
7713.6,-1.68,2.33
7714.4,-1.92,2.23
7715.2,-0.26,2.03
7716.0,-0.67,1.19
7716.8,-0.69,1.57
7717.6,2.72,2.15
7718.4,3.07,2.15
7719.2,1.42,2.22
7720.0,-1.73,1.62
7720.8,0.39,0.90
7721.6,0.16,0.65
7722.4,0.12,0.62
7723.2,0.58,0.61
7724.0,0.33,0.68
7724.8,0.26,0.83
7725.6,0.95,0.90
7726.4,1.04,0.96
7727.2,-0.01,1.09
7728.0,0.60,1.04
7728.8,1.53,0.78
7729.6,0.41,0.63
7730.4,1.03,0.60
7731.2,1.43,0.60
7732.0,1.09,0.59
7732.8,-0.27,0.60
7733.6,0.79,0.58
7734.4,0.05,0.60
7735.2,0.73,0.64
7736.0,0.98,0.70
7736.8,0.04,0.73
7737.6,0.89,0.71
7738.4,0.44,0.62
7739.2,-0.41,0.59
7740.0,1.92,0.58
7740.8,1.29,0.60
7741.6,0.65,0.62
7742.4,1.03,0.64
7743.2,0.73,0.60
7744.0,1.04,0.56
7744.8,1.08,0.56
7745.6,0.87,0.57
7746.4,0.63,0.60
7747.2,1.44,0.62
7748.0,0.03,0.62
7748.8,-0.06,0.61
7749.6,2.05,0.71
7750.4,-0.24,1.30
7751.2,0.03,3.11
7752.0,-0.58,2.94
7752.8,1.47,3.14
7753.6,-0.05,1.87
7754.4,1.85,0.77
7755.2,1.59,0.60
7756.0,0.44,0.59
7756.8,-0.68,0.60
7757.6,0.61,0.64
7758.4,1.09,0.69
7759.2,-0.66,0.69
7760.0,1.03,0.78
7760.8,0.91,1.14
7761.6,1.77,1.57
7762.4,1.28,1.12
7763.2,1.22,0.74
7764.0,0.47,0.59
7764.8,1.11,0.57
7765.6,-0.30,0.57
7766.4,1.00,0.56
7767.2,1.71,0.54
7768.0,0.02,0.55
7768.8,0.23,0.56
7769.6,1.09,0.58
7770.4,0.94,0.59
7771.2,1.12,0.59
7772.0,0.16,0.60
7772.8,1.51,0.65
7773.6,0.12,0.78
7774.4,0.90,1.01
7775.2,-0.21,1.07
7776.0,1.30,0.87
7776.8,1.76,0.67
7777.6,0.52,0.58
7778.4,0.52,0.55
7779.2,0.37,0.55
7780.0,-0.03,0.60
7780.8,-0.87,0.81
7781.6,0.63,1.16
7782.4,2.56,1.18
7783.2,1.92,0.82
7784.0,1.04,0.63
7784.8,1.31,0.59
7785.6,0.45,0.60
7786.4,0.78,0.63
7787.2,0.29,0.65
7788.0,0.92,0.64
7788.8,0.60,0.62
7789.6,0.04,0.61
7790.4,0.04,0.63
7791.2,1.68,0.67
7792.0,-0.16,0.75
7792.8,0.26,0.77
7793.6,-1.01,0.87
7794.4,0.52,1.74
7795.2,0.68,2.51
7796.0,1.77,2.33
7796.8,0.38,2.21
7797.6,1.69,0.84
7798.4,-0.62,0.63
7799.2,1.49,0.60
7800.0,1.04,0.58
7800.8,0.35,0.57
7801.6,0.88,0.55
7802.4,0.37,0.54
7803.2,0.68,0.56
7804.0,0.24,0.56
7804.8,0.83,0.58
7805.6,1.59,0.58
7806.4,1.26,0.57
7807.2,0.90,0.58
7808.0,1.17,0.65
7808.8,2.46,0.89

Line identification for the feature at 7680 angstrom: Hgamma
